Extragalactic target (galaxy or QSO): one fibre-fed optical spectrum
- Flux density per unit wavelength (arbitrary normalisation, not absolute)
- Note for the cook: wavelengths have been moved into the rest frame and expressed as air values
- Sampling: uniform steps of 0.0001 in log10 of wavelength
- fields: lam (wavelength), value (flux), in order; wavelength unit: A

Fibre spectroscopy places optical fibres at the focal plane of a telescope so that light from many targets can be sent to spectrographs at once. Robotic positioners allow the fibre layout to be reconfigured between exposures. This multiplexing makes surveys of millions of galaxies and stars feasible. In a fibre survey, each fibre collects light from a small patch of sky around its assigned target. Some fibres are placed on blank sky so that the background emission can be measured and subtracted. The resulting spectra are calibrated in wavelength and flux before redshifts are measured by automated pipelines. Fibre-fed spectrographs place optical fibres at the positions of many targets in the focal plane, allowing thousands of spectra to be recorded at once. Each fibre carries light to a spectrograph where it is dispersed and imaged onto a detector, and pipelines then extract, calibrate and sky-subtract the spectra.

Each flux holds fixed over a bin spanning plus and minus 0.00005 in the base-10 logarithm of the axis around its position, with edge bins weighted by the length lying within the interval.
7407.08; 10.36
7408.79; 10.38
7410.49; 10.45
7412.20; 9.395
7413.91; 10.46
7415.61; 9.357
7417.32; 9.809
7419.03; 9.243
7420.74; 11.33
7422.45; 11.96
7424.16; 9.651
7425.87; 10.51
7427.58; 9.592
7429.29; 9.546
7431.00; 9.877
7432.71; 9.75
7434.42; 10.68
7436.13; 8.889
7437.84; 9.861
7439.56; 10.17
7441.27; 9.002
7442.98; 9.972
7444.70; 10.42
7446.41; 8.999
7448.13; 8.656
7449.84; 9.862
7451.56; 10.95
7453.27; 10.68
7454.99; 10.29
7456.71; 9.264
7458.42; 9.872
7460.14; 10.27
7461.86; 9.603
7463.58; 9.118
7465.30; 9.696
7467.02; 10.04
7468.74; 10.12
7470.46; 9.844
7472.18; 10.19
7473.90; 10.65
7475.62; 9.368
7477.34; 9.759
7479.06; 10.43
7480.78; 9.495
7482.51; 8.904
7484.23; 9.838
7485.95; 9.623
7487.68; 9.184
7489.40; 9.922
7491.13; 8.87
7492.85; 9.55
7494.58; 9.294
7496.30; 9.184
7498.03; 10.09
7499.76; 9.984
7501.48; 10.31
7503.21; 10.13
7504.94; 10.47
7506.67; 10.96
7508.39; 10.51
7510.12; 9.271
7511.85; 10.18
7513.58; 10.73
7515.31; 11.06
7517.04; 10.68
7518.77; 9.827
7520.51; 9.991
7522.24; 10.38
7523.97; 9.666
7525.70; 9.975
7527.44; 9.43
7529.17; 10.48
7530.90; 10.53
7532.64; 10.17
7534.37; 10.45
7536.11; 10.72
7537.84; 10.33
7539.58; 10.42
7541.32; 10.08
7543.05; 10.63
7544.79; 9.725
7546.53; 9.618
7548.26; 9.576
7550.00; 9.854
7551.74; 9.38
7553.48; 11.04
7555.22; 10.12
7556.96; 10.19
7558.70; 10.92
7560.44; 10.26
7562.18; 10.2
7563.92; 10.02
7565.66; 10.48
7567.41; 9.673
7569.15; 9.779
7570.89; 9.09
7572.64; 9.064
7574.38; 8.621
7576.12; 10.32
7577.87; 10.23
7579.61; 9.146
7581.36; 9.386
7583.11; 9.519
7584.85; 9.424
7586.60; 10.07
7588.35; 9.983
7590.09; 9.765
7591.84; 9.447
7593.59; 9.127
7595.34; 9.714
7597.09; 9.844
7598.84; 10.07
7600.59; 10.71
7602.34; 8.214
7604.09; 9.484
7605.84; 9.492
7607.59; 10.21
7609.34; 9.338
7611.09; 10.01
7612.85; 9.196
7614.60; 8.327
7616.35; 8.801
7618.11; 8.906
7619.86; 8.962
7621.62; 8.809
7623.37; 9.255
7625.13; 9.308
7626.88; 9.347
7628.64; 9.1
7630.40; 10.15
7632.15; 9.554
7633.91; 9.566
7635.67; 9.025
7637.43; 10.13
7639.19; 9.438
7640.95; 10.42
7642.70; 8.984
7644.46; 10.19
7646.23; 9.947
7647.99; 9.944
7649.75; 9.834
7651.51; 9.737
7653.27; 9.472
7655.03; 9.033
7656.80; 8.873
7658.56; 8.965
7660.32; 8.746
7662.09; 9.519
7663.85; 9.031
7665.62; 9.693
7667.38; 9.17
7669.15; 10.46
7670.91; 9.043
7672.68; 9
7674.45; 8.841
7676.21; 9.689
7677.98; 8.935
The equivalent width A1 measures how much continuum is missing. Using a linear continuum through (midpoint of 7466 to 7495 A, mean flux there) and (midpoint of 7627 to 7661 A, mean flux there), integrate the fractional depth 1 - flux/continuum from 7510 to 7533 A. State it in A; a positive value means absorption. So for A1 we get -1.26 A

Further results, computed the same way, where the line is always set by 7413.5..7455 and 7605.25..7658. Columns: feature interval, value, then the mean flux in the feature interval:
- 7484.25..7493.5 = 0.34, 9.47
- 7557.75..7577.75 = -0.54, 9.87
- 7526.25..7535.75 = -0.51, 10.2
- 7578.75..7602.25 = -0.26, 9.66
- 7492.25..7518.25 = -1.02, 10.2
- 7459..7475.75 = -0.05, 9.91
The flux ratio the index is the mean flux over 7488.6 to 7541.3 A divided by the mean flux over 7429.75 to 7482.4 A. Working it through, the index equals 1.03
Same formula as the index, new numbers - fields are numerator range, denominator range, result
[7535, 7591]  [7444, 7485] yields 1.01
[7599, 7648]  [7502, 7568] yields 0.93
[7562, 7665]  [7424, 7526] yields 0.96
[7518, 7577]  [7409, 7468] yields 1.01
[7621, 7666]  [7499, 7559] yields 0.93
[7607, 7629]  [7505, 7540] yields 0.89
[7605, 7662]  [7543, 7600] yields 0.96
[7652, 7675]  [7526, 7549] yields 0.91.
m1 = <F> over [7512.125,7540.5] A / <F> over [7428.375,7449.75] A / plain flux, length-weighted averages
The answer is 1.07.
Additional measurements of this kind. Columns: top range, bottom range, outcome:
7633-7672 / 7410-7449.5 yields 0.96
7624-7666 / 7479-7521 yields 0.96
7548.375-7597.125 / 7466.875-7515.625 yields 0.99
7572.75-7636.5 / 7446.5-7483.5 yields 0.96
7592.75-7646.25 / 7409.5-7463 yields 0.95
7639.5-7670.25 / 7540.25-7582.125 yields 0.96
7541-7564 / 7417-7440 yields 1.01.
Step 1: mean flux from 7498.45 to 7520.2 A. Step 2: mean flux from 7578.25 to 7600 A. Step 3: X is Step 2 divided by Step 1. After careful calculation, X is 0.9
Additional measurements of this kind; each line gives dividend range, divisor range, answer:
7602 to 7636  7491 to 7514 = 0.93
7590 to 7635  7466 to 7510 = 0.95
